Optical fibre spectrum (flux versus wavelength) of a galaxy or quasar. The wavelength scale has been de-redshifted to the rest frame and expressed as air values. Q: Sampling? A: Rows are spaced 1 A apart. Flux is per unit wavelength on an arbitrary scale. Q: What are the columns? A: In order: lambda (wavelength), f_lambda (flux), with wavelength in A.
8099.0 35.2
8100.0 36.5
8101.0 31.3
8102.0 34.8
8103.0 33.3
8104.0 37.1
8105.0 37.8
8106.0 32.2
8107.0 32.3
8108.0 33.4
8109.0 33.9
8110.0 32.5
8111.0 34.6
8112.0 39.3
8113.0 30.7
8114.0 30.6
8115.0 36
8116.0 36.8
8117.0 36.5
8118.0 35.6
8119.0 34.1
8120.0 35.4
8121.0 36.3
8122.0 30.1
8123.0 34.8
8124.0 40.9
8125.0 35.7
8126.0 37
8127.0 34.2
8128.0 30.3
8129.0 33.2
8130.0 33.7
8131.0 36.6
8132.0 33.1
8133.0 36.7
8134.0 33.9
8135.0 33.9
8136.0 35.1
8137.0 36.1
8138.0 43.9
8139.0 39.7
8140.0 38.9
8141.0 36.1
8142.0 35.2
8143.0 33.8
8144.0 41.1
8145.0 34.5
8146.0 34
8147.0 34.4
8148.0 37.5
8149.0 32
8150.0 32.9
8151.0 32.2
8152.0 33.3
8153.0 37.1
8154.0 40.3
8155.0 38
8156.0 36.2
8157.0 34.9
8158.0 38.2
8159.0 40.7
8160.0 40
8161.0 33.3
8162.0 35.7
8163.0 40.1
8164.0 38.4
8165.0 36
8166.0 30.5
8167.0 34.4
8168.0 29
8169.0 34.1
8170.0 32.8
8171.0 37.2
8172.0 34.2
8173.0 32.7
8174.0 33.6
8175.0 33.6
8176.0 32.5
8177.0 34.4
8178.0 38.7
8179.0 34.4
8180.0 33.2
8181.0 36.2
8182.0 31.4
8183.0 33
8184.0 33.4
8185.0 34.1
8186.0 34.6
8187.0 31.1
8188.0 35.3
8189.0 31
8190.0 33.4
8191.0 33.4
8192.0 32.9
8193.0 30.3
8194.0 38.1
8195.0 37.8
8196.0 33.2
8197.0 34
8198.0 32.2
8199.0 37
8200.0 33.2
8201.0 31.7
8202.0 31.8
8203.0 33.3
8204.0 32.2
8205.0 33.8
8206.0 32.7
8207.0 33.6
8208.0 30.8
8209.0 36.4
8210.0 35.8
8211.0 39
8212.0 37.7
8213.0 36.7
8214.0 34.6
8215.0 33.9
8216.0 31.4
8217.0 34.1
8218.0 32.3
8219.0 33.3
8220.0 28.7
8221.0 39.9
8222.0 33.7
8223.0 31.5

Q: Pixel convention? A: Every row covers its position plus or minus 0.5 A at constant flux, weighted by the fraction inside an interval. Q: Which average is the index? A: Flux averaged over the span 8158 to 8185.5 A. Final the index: 34.8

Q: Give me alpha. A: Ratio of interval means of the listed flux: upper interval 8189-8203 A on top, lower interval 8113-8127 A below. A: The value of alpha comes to 0.96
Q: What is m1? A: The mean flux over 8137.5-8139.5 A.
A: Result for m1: 41.8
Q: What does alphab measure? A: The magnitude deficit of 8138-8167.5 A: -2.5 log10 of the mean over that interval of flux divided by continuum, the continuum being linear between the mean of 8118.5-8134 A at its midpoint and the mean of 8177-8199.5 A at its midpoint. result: -0.057 mag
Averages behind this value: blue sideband 34.8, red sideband 34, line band 36.3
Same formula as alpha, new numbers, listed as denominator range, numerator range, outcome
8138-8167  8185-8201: 0.93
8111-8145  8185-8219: 0.95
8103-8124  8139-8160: 1.05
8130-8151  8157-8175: 0.98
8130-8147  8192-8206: 0.93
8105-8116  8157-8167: 1.08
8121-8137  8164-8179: 0.98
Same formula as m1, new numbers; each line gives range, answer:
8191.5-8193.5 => 31.6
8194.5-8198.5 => 34.3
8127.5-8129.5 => 31.8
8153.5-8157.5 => 37.3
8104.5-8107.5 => 34.1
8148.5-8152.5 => 32.6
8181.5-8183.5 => 32.2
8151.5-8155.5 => 37.2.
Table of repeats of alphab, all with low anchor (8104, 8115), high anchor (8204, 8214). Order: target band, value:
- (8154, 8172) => -0.04 mag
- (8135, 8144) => -0.09 mag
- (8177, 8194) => 0.03 mag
